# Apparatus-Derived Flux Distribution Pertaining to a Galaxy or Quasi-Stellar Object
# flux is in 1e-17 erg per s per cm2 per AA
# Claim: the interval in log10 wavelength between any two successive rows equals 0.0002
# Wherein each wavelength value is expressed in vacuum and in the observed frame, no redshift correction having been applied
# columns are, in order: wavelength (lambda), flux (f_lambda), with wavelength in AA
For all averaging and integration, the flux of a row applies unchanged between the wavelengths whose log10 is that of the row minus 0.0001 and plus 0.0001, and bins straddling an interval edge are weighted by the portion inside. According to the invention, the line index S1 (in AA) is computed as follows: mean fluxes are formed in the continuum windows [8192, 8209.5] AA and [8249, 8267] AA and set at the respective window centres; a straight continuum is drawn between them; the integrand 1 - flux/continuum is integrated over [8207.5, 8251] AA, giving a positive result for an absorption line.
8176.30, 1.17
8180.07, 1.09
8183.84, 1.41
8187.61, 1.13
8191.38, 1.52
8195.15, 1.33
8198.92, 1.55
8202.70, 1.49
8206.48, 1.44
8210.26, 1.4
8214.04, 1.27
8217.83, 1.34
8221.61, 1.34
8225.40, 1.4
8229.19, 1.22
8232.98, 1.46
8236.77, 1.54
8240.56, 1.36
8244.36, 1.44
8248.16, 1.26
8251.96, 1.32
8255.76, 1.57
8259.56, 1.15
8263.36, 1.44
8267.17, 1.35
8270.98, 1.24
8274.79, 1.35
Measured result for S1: 1.3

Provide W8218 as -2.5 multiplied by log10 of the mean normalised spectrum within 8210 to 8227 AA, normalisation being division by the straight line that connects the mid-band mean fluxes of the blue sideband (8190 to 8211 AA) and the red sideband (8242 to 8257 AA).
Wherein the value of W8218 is 0.07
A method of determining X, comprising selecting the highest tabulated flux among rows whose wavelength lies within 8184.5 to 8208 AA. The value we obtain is 1.55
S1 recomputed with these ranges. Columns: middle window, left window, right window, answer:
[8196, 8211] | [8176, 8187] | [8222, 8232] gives -2.3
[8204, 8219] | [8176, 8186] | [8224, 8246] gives -0.5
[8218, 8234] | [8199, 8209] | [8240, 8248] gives 0.8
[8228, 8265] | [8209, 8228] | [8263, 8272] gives -1.1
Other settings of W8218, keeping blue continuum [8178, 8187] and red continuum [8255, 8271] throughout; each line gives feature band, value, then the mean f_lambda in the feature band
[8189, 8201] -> -0.17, 1.45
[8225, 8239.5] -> -0.08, 1.4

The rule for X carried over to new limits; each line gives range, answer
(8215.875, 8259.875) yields 1.57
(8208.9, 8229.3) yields 1.4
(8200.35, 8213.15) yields 1.49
